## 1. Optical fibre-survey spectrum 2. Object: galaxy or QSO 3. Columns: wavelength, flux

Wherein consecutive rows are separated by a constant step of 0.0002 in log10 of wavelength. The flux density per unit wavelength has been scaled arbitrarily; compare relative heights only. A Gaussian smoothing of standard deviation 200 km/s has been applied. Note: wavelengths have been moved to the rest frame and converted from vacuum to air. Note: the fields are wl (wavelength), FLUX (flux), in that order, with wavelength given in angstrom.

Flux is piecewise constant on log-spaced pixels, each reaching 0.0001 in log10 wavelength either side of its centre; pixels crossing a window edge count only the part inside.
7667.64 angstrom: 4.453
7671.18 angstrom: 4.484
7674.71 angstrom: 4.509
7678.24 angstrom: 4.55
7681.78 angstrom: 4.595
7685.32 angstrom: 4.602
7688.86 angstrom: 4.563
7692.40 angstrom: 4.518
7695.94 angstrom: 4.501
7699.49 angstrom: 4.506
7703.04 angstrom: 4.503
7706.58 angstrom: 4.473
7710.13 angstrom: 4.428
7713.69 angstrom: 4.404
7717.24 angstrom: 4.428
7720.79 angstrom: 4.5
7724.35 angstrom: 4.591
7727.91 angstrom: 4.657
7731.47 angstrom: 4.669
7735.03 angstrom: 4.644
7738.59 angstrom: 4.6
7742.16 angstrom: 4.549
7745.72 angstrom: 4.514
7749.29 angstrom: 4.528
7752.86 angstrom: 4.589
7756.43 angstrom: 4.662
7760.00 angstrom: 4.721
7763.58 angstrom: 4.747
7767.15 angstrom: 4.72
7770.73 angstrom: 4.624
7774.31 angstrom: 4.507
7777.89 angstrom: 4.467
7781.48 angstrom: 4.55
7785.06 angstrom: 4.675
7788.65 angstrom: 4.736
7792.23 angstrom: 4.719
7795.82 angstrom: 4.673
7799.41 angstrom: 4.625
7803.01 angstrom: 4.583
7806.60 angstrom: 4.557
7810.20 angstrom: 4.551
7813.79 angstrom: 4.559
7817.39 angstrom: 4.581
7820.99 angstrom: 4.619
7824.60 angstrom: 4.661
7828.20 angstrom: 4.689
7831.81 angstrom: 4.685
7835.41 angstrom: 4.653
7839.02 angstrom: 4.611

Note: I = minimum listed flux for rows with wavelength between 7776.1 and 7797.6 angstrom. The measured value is 4.467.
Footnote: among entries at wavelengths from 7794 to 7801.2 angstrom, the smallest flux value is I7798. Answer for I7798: 4.625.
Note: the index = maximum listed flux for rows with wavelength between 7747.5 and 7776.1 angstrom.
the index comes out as 4.747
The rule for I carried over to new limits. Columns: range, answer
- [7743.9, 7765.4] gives 4.514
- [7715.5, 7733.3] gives 4.428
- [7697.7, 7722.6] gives 4.404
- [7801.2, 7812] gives 4.551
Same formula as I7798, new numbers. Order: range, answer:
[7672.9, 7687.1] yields 4.509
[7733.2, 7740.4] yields 4.6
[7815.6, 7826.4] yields 4.581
